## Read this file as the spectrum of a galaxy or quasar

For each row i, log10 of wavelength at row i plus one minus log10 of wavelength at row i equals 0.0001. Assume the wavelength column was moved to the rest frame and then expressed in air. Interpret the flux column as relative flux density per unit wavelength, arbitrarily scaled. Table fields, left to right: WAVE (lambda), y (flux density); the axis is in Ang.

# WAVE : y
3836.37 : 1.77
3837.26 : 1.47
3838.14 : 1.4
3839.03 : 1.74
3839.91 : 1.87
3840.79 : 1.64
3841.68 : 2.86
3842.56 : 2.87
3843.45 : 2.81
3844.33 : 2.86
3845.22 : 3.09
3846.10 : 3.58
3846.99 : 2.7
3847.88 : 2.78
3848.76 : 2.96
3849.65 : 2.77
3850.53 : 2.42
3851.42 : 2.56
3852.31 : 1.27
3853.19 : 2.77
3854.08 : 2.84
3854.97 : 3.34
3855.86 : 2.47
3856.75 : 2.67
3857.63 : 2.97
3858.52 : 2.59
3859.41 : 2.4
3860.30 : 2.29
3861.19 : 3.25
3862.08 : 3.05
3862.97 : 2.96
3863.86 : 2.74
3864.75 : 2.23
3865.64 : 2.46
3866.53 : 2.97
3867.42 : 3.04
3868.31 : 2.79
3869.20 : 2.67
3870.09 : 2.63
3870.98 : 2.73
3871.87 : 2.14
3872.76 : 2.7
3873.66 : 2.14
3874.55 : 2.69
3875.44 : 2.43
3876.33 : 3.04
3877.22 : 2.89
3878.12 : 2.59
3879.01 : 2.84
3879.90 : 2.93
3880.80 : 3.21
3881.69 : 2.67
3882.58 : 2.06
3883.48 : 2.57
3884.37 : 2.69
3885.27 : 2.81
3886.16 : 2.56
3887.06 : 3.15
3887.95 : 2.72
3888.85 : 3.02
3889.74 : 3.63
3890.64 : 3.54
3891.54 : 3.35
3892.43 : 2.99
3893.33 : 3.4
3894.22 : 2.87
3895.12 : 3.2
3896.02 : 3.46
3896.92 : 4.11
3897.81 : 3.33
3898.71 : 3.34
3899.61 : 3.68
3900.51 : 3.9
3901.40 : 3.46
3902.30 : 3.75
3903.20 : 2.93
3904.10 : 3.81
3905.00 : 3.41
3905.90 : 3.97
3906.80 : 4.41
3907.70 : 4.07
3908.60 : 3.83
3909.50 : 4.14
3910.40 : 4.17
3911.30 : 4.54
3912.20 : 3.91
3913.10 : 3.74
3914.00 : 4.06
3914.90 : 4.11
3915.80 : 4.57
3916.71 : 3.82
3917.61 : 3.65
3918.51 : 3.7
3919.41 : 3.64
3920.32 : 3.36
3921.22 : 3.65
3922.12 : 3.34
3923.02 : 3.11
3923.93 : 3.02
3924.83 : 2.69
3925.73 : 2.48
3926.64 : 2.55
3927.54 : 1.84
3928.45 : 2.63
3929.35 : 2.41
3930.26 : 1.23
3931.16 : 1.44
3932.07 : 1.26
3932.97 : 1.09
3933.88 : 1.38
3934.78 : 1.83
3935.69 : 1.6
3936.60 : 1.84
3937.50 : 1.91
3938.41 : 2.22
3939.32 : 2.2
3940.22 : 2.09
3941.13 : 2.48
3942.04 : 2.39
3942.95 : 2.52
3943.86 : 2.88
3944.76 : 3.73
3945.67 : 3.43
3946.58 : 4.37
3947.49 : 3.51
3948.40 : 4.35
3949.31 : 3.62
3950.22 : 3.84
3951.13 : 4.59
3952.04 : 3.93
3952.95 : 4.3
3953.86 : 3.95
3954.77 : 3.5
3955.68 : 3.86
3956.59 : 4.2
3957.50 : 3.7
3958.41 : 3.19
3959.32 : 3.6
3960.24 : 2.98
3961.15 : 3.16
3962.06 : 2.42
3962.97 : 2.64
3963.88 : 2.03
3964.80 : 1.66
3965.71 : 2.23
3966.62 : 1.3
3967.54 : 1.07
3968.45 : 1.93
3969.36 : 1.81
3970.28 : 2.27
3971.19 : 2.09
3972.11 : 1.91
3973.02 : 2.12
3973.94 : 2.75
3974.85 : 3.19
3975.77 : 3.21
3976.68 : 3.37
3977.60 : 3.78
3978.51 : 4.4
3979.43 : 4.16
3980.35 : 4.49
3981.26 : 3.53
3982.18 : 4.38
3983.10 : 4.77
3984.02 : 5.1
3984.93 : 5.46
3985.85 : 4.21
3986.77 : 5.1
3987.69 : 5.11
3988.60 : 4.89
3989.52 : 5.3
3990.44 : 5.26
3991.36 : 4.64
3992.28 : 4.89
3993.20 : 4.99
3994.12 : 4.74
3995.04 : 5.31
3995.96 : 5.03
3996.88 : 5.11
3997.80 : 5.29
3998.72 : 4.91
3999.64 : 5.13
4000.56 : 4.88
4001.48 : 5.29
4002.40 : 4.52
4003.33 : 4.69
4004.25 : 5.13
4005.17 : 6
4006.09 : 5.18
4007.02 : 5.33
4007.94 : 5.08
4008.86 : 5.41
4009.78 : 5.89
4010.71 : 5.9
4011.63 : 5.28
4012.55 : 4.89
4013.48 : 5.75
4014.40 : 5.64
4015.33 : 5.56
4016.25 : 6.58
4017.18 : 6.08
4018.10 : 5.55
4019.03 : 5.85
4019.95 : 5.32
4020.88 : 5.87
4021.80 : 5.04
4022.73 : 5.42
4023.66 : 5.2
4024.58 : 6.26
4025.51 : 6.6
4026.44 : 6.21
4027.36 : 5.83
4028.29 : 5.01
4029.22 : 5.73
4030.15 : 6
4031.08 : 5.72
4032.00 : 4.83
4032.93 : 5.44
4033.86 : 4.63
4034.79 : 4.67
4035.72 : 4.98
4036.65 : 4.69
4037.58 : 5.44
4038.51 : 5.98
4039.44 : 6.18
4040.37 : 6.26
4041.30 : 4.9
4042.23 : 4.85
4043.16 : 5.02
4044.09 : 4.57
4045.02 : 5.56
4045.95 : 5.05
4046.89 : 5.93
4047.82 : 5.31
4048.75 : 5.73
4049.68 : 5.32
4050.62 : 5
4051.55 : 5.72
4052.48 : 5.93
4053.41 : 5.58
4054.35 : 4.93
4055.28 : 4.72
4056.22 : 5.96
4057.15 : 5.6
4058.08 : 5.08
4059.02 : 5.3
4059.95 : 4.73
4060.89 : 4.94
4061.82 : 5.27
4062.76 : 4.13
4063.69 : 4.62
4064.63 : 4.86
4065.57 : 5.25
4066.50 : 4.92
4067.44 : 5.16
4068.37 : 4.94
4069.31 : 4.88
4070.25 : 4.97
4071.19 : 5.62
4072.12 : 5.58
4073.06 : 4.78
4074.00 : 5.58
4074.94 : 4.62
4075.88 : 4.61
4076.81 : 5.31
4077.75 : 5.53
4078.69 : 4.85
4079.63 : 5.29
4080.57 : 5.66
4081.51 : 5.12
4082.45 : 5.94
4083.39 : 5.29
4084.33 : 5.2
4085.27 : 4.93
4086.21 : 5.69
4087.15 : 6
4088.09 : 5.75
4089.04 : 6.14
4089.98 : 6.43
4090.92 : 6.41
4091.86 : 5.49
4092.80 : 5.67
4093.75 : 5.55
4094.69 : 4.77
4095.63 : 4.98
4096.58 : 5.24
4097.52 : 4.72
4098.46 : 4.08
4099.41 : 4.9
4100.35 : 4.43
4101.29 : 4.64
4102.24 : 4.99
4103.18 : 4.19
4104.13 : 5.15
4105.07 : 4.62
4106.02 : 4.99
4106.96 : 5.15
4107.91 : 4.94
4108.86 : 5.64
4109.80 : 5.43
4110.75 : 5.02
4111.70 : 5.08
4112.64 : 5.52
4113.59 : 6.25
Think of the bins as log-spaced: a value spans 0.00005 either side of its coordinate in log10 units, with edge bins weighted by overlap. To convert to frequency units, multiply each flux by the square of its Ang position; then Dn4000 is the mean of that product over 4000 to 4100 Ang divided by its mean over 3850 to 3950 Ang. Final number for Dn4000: 1.94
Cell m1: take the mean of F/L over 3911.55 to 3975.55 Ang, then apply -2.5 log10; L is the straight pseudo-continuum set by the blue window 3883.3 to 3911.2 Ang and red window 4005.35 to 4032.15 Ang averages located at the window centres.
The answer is 0.43 mag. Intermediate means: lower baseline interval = 3.45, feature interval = 2.86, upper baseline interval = 5.64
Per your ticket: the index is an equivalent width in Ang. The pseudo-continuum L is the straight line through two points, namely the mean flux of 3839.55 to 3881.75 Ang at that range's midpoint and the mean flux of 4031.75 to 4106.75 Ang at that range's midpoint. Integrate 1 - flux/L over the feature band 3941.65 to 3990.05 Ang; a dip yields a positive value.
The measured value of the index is 6.4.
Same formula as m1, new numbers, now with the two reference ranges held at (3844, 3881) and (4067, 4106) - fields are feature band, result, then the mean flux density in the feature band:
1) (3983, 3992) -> -0.211 mag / 4.99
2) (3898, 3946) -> 0.103 mag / 3.04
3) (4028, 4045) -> -0.138 mag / 5.28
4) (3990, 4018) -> -0.225 mag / 5.28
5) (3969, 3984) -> 0.200 mag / 3.33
